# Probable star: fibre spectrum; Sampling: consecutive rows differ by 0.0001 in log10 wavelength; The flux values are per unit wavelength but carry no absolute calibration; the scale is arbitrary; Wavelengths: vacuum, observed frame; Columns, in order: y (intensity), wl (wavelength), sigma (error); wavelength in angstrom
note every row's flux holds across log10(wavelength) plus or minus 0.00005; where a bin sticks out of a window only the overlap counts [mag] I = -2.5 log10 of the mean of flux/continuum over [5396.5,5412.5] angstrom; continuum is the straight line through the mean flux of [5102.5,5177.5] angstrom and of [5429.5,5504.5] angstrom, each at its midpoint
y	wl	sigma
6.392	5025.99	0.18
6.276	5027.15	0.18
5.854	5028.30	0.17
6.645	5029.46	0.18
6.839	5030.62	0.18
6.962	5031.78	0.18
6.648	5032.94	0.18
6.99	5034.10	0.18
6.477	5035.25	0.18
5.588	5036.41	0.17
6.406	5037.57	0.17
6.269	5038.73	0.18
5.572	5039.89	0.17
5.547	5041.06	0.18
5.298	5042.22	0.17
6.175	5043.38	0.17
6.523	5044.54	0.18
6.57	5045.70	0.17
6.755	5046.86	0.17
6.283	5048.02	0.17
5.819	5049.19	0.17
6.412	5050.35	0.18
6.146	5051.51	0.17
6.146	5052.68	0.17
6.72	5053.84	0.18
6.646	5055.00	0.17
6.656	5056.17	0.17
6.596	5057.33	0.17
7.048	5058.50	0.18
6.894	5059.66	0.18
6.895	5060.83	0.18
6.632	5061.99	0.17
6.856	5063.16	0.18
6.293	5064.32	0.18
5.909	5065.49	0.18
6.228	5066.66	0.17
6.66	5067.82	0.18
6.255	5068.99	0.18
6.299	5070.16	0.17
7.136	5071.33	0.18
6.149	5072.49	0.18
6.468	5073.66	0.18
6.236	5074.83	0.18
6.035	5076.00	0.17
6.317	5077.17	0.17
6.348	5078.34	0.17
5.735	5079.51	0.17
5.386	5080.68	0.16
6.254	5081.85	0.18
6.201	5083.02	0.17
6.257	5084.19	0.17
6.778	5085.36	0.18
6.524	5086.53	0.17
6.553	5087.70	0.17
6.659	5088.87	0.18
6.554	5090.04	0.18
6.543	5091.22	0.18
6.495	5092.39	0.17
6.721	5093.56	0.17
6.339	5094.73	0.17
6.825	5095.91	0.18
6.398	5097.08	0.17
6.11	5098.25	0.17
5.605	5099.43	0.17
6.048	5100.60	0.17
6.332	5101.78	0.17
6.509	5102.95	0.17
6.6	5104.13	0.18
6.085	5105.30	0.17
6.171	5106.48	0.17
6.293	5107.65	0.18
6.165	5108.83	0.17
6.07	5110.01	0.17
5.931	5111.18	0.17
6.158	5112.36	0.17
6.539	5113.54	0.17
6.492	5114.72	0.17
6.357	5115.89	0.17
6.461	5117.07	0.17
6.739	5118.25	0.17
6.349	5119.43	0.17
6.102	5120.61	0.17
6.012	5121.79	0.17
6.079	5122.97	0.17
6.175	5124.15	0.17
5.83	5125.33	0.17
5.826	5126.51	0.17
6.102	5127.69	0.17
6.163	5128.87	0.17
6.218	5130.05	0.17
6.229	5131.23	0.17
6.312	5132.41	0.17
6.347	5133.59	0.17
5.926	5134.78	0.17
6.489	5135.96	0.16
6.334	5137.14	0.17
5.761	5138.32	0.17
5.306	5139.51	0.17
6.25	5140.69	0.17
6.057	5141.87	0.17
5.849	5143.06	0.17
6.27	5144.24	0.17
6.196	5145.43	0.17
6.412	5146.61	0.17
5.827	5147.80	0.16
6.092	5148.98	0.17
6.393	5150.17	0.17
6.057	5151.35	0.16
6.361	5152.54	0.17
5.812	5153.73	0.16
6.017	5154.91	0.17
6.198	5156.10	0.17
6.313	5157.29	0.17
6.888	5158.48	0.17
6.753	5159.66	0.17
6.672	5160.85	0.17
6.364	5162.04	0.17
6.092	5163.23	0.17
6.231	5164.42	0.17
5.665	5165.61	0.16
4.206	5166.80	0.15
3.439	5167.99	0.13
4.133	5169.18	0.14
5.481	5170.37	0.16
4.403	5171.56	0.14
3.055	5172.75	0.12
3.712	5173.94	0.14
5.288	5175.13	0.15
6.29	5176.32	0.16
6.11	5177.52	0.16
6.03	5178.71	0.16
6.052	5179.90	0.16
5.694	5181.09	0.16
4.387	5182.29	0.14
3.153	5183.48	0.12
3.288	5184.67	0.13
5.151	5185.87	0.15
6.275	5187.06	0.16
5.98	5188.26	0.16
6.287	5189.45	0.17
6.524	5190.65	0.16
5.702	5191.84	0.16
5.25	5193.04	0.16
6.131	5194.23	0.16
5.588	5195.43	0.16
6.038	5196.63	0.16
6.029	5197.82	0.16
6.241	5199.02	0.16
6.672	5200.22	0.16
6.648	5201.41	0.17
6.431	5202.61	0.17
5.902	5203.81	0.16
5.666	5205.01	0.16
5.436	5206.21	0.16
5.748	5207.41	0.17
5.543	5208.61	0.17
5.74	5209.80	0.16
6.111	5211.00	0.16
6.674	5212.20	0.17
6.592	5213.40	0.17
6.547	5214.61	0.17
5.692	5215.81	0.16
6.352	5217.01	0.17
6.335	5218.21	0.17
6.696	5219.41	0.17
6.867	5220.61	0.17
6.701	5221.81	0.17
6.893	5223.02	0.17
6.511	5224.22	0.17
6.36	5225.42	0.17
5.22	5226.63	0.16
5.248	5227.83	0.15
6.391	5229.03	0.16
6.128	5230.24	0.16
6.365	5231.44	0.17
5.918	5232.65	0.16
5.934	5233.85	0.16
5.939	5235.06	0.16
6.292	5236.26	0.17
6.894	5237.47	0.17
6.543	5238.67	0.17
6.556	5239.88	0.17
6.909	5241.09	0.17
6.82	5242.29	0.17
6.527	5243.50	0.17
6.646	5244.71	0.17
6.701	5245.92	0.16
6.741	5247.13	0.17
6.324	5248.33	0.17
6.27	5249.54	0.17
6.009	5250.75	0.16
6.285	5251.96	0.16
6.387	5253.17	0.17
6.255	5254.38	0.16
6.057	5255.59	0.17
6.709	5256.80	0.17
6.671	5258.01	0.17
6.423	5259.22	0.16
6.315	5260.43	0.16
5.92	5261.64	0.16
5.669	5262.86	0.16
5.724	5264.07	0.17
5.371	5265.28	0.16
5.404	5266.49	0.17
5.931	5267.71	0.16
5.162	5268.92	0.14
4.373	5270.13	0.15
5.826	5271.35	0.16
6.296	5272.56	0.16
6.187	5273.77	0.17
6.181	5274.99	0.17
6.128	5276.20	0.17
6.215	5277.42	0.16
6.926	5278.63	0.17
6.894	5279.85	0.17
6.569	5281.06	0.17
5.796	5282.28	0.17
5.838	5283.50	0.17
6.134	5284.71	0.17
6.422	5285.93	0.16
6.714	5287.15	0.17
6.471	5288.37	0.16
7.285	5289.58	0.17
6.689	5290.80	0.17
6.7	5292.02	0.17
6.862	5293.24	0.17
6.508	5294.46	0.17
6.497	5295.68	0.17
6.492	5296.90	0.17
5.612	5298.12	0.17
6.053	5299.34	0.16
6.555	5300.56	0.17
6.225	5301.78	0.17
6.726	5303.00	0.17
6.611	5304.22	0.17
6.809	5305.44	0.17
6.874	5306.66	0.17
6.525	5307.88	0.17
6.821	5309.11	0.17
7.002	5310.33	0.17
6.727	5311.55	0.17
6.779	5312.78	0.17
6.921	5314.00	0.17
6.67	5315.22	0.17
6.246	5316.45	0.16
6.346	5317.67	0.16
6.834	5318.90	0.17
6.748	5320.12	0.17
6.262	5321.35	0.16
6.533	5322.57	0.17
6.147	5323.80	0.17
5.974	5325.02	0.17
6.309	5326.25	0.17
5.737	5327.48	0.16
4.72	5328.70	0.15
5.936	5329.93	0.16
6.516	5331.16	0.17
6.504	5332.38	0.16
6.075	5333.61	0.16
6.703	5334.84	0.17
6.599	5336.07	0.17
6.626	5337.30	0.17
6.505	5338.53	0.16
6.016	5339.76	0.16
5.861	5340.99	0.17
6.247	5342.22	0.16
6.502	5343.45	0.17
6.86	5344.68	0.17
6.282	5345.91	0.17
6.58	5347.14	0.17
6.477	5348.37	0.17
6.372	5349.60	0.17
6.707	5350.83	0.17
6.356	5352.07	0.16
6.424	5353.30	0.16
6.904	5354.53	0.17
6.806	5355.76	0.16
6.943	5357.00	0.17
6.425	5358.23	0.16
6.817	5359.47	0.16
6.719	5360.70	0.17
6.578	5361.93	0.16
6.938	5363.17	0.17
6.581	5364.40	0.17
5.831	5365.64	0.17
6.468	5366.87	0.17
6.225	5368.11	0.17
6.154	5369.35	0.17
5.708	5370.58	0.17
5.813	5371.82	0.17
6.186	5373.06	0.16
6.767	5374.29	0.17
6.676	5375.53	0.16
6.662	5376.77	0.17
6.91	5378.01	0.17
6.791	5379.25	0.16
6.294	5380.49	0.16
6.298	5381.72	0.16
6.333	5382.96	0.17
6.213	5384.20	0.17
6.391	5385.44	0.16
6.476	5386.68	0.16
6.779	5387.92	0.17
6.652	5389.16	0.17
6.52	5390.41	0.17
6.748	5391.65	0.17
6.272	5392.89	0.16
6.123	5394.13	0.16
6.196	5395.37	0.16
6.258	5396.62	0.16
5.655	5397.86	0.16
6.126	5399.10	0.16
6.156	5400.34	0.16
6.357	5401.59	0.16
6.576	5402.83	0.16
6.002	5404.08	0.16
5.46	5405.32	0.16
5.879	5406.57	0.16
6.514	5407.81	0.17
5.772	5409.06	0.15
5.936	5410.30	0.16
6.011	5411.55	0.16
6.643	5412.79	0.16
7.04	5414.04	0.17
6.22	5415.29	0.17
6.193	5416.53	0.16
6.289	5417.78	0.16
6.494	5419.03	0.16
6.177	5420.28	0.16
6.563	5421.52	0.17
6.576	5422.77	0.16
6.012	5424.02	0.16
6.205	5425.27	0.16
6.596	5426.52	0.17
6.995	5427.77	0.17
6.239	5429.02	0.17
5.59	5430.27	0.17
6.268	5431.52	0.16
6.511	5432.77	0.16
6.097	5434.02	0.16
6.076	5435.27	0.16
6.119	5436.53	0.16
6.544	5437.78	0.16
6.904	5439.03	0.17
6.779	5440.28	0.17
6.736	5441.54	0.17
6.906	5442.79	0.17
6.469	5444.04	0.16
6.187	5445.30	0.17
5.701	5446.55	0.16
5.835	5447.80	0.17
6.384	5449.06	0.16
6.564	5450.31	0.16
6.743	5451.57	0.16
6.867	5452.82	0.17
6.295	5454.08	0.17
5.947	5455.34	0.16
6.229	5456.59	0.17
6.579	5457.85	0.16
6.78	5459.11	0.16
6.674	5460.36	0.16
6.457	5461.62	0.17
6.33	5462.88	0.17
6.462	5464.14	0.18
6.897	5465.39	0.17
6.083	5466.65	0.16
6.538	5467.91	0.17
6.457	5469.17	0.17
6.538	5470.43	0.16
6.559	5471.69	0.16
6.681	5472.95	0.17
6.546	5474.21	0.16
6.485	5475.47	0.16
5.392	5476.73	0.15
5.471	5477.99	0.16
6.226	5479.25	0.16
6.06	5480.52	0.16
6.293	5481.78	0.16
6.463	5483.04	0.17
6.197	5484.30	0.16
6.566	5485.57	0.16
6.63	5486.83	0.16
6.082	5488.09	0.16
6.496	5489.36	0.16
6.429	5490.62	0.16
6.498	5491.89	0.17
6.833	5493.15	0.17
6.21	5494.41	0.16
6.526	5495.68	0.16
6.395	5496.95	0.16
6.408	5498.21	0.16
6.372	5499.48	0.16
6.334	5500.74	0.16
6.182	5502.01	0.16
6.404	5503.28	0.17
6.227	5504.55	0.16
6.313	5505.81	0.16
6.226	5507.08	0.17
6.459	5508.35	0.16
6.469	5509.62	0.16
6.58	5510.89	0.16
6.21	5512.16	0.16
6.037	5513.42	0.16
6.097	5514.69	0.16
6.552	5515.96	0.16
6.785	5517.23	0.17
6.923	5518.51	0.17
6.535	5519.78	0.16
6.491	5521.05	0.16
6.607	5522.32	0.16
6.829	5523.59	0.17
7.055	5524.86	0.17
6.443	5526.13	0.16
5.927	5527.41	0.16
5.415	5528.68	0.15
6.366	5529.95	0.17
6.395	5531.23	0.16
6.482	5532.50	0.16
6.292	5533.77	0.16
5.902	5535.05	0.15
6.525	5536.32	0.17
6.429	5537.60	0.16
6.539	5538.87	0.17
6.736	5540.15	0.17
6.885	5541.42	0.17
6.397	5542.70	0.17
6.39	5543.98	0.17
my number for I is 0.04 mag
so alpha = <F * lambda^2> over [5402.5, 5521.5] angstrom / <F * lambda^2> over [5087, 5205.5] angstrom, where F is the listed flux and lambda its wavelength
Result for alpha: 1.21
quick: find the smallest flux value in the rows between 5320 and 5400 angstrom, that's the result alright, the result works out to 4.72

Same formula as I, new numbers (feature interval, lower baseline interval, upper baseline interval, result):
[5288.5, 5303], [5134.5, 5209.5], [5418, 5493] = -0.086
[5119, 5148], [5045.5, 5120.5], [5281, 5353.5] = 0.051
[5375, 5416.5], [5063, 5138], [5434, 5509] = 0.006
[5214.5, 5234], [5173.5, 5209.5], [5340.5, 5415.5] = -0.084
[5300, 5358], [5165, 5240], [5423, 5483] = -0.069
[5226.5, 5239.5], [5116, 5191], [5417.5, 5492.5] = -0.032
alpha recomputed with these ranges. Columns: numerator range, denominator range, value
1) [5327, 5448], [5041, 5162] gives 1.13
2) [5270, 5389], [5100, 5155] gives 1.12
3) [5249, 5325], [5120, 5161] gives 1.09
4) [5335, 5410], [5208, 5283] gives 1.08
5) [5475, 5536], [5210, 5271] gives 1.13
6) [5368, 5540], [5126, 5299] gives 1.15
